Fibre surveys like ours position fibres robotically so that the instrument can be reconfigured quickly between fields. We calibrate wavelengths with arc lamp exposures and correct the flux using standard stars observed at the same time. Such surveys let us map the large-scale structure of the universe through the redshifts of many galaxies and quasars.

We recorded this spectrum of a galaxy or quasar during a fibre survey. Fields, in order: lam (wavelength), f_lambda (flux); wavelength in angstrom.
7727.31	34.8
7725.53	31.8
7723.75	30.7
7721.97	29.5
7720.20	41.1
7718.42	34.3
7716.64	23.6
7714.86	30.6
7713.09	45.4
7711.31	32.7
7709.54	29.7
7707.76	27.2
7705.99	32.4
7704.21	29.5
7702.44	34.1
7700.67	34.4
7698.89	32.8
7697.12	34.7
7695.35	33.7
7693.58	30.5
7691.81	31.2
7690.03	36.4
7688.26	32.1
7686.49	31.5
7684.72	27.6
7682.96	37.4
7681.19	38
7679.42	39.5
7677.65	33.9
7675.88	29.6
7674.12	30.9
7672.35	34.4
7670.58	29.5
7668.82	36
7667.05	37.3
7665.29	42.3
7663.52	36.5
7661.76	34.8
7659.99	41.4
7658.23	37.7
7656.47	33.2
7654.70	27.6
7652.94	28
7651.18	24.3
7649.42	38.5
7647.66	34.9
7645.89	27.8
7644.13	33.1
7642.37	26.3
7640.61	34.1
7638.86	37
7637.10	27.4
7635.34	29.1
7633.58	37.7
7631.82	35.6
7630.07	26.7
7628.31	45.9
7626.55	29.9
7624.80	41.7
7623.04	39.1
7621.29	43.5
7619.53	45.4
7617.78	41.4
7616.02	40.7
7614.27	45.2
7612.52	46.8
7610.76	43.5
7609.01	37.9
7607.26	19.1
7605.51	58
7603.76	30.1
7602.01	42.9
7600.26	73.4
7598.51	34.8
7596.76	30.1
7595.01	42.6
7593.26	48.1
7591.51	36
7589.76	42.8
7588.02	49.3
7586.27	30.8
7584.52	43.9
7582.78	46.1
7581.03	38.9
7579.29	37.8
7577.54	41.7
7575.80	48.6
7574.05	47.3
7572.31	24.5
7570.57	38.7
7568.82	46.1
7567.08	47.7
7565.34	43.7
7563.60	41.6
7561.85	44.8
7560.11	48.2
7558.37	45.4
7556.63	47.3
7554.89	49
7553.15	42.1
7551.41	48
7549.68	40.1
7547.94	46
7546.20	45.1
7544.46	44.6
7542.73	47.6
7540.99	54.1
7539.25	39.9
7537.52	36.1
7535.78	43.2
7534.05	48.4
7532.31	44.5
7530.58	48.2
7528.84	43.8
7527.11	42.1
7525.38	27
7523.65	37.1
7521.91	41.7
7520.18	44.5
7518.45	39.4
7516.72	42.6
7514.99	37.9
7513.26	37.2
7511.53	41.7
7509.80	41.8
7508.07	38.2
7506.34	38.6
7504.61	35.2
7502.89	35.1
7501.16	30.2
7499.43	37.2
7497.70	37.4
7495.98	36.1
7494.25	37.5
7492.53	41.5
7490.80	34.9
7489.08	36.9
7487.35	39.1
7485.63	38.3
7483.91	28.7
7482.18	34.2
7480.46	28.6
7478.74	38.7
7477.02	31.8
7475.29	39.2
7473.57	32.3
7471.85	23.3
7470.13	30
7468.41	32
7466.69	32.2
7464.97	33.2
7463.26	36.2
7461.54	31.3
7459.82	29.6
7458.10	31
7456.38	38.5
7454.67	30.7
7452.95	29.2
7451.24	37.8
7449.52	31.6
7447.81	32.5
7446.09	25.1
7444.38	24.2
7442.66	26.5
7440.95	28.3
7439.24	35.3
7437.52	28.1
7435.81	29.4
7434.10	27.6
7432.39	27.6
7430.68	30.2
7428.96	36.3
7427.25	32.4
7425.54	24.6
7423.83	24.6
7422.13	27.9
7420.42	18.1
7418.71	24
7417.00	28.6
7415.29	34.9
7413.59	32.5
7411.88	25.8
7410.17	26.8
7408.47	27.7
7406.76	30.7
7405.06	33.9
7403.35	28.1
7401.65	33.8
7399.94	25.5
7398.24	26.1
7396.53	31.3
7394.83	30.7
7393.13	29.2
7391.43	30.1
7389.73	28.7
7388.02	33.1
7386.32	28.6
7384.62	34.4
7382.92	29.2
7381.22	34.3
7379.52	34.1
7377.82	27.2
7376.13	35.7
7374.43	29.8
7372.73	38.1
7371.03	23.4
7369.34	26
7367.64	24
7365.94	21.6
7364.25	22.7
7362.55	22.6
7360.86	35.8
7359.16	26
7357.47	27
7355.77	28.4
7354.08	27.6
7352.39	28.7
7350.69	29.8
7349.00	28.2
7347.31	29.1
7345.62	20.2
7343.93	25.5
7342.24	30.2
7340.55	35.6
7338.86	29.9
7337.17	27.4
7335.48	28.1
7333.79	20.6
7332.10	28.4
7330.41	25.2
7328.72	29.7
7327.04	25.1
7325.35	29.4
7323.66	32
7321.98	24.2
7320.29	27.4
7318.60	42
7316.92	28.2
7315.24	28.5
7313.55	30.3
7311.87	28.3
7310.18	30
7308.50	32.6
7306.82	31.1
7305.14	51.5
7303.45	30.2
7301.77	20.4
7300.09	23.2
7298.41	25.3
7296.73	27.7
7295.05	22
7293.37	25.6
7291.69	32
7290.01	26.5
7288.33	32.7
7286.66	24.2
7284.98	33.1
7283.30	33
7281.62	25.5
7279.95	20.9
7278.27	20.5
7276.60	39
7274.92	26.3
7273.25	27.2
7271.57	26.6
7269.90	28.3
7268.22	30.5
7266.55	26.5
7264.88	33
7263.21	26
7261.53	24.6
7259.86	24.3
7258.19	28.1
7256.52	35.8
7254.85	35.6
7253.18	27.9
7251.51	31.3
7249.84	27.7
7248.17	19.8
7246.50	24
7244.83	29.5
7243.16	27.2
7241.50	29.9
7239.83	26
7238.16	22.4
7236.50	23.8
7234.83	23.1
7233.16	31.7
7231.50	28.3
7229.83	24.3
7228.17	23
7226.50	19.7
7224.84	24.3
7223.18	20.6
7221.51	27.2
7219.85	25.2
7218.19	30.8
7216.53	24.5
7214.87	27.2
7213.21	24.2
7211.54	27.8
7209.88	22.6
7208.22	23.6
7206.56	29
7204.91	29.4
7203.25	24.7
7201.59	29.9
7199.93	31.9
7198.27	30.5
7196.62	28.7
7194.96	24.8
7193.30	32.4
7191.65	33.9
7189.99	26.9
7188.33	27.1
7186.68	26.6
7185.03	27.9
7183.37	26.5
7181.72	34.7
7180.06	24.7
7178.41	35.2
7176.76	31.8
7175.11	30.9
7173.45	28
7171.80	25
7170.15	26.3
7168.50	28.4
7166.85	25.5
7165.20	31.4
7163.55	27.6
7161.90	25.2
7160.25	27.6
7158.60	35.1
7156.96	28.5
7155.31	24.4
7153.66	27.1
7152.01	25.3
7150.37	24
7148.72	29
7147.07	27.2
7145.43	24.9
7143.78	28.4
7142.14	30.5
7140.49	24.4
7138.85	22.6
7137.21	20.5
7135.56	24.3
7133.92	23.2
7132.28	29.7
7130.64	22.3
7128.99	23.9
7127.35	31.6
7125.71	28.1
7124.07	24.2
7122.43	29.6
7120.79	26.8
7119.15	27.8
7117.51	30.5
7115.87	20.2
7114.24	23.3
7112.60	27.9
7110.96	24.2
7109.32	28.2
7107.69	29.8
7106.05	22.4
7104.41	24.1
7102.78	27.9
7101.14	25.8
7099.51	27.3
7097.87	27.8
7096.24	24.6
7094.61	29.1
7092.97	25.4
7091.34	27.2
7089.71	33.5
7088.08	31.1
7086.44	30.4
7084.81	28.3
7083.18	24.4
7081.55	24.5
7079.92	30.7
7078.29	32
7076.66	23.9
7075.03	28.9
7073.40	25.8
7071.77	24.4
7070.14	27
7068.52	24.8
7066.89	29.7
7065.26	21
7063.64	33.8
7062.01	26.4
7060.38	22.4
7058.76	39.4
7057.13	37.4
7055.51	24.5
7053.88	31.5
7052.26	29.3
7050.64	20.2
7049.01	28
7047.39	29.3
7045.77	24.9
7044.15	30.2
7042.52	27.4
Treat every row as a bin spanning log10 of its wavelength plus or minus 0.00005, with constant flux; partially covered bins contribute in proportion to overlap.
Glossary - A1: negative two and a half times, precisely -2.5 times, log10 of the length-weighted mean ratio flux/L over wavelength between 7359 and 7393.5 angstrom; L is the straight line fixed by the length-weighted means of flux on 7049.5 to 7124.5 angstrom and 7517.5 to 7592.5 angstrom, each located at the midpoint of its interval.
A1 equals 0.25 mag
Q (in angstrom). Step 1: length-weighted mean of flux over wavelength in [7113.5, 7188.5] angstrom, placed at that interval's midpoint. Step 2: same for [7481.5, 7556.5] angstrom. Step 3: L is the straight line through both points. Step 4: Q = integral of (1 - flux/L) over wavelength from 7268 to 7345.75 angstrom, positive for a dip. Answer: 9.8 angstrom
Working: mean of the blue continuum 27.1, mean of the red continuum 40.4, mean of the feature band 28.6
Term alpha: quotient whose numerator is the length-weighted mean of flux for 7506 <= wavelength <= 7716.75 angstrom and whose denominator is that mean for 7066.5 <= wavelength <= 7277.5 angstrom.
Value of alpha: 1.41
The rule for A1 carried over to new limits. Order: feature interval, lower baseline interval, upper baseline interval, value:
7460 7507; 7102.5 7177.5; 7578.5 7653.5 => 0.024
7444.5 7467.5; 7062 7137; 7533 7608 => 0.221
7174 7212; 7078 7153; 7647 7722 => -0.045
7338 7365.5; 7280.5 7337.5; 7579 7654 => 0.085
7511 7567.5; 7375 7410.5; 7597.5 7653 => -0.232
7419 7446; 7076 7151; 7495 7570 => 0.345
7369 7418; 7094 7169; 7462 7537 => 0.127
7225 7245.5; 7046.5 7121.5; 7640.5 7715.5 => 0.131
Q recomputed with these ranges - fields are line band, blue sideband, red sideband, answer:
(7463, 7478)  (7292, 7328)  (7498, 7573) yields 2.4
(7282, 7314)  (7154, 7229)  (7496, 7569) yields 2.7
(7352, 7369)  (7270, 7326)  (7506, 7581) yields 3.2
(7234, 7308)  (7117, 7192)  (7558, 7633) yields 7.6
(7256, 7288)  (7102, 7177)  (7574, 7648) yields 2.3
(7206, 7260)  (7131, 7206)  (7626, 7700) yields 4.1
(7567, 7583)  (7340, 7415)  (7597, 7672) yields -2.8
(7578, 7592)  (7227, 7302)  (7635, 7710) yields -4.0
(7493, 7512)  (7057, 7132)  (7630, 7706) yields -3.4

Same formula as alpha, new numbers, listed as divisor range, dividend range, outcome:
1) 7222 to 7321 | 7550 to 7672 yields 1.40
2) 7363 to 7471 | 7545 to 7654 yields 1.35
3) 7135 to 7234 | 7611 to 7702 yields 1.29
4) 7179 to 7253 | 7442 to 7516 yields 1.27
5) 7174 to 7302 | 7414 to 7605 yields 1.36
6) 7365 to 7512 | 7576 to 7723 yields 1.15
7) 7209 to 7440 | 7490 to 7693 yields 1.38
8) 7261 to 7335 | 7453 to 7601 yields 1.39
